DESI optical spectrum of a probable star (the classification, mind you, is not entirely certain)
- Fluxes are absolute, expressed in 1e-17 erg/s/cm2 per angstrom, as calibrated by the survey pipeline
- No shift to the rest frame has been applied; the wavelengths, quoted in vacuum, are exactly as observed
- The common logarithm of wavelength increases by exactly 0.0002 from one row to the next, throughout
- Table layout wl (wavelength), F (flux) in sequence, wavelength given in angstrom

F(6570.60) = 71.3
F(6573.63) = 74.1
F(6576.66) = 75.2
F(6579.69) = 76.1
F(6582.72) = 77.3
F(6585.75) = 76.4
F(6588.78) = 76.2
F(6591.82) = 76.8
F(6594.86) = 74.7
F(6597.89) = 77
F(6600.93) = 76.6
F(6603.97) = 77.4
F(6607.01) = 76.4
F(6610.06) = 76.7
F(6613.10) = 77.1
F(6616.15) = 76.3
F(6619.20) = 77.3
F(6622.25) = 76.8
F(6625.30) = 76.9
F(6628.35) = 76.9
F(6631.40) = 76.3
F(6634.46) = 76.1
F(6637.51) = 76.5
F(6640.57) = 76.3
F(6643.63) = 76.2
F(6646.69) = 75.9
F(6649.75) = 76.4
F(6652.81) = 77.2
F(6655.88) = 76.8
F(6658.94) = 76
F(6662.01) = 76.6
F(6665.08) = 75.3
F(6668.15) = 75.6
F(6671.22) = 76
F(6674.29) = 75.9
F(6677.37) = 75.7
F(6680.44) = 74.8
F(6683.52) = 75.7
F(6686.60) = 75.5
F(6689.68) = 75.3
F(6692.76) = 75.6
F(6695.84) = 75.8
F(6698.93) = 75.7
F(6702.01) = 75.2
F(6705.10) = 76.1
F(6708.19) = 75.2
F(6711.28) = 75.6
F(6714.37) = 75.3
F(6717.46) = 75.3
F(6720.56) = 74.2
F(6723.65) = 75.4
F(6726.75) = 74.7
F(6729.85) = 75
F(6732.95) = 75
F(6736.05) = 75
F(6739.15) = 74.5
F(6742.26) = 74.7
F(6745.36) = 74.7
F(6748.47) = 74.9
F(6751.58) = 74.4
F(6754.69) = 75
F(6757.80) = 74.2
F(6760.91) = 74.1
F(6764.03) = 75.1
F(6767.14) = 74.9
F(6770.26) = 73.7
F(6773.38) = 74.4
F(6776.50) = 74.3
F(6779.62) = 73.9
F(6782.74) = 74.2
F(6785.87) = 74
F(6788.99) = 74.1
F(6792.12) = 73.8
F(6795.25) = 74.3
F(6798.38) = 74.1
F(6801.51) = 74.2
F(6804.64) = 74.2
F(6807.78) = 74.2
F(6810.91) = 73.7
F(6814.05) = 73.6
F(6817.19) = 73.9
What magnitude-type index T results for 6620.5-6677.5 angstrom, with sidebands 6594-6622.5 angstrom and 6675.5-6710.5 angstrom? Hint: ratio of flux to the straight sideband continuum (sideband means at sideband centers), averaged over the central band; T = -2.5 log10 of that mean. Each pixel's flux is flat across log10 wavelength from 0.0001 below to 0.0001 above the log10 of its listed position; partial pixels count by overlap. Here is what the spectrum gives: 0.00 mag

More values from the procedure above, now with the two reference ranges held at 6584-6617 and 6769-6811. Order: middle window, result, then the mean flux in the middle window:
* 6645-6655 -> -0.009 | 76.5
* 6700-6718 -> -0.005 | 75.5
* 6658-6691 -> -0.001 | 75.7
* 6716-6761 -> 0.000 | 74.8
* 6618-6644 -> -0.007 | 76.6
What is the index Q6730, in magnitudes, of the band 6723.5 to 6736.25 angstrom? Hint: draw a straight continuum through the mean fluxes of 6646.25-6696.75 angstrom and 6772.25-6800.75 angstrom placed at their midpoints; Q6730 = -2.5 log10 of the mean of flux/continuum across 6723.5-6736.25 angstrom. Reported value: 0.001 mag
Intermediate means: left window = 75.9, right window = 74.1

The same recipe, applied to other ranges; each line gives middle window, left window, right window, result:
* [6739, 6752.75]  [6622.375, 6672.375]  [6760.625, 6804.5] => 0.00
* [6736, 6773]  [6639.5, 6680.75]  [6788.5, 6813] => 0.00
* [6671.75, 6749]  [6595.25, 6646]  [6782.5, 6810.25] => 0.00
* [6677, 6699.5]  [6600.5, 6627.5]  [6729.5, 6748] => 0.00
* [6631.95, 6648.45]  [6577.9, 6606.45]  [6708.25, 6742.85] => 0.00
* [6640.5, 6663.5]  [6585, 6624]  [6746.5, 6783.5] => -0.01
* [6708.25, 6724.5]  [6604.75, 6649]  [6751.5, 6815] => 0.00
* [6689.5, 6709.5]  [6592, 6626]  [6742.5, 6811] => 0.00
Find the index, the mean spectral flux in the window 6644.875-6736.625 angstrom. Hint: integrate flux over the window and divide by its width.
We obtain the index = 75.6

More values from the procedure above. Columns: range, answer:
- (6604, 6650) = 76.6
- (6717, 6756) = 74.8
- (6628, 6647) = 76.3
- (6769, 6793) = 74.1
